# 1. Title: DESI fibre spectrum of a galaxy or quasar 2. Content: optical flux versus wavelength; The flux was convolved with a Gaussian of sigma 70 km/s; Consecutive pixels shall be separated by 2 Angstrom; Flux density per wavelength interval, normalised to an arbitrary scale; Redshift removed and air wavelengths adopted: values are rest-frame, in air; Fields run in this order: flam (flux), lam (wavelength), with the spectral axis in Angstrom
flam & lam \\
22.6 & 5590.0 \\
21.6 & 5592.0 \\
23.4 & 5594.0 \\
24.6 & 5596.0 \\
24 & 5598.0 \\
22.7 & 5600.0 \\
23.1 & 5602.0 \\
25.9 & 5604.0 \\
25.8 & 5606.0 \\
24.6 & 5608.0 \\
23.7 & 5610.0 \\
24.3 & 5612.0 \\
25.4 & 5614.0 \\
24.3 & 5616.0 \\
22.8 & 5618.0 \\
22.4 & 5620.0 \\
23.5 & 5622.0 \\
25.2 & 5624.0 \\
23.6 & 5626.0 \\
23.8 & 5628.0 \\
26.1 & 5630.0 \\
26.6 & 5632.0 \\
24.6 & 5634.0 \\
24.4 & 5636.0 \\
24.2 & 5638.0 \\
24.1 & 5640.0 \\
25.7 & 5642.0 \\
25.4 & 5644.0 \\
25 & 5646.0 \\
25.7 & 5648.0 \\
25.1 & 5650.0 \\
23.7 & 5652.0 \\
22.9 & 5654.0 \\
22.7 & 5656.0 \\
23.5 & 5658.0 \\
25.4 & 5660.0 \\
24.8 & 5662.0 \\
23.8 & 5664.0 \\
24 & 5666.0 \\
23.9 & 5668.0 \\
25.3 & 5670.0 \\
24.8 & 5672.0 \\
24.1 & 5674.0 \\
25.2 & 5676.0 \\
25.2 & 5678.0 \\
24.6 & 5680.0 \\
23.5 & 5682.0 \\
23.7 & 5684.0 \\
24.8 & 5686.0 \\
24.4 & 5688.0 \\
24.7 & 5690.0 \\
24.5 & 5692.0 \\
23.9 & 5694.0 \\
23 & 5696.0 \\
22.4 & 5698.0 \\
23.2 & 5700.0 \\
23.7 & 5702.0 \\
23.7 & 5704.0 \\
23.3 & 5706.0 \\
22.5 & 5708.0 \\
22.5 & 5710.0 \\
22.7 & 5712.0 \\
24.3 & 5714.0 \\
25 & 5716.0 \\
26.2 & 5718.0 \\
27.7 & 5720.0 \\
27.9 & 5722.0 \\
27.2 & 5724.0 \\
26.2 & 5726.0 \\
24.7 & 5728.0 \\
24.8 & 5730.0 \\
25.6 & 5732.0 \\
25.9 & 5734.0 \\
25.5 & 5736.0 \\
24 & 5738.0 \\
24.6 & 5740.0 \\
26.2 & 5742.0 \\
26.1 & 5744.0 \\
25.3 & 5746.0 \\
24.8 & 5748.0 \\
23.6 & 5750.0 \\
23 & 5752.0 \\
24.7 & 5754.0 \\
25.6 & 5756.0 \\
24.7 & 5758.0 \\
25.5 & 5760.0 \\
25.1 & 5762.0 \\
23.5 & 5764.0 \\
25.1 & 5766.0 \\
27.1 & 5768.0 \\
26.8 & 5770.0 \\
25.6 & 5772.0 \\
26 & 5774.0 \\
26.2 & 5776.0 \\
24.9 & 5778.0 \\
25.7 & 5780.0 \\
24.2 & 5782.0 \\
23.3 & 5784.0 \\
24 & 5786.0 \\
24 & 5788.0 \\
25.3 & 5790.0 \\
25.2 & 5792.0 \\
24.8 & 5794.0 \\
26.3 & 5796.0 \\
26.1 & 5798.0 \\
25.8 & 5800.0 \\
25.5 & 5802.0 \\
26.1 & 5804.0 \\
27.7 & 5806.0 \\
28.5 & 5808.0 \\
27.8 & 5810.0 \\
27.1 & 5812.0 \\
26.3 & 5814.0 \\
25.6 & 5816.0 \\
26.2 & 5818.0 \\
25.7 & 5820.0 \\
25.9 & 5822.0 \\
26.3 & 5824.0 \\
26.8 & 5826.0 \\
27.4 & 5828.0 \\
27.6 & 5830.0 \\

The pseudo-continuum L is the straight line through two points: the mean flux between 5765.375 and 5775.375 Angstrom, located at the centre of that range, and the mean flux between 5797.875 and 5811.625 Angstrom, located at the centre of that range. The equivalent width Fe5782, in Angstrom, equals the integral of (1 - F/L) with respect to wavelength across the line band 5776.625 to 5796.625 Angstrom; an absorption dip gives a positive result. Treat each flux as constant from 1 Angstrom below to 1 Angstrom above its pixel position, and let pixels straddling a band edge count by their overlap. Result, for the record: 1.30 Angstrom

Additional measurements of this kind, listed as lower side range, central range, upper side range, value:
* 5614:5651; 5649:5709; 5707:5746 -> 2.2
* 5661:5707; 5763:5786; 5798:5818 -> 0.6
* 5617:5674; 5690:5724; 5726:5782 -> 0.8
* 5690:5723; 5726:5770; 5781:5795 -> -1.4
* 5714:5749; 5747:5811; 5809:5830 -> 1.9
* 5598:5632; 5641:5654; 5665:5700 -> -0.4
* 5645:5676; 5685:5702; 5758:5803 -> 0.5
